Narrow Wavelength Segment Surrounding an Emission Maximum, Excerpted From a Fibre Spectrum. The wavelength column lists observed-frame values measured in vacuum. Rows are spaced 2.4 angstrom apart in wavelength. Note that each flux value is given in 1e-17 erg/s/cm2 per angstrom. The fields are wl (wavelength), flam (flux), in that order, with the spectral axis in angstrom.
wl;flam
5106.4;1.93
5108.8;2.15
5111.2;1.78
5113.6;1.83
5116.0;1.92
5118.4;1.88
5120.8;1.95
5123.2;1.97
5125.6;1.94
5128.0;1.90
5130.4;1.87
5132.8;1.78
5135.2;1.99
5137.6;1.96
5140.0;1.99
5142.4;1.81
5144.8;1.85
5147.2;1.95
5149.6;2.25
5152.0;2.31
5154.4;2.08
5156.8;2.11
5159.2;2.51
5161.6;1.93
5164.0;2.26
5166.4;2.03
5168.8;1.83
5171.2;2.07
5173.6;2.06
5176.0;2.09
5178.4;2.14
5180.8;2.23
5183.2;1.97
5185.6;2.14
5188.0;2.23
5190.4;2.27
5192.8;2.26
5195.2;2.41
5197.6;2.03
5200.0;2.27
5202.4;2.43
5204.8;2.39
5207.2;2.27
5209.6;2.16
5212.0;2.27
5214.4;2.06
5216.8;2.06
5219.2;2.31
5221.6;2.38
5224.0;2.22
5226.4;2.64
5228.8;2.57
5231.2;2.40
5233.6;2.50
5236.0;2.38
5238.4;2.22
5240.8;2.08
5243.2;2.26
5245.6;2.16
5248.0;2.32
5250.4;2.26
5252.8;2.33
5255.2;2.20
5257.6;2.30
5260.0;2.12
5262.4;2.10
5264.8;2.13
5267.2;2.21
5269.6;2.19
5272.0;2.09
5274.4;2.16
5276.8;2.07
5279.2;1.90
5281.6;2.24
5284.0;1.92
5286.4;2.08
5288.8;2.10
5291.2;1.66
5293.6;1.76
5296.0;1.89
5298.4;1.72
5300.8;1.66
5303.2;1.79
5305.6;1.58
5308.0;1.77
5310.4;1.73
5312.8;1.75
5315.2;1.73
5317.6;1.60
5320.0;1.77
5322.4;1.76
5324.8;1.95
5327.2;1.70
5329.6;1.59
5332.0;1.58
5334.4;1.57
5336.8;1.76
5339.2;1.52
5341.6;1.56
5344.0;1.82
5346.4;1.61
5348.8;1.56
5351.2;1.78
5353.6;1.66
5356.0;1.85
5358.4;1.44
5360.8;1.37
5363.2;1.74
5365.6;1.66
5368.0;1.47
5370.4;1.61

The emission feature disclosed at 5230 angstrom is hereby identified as C III]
